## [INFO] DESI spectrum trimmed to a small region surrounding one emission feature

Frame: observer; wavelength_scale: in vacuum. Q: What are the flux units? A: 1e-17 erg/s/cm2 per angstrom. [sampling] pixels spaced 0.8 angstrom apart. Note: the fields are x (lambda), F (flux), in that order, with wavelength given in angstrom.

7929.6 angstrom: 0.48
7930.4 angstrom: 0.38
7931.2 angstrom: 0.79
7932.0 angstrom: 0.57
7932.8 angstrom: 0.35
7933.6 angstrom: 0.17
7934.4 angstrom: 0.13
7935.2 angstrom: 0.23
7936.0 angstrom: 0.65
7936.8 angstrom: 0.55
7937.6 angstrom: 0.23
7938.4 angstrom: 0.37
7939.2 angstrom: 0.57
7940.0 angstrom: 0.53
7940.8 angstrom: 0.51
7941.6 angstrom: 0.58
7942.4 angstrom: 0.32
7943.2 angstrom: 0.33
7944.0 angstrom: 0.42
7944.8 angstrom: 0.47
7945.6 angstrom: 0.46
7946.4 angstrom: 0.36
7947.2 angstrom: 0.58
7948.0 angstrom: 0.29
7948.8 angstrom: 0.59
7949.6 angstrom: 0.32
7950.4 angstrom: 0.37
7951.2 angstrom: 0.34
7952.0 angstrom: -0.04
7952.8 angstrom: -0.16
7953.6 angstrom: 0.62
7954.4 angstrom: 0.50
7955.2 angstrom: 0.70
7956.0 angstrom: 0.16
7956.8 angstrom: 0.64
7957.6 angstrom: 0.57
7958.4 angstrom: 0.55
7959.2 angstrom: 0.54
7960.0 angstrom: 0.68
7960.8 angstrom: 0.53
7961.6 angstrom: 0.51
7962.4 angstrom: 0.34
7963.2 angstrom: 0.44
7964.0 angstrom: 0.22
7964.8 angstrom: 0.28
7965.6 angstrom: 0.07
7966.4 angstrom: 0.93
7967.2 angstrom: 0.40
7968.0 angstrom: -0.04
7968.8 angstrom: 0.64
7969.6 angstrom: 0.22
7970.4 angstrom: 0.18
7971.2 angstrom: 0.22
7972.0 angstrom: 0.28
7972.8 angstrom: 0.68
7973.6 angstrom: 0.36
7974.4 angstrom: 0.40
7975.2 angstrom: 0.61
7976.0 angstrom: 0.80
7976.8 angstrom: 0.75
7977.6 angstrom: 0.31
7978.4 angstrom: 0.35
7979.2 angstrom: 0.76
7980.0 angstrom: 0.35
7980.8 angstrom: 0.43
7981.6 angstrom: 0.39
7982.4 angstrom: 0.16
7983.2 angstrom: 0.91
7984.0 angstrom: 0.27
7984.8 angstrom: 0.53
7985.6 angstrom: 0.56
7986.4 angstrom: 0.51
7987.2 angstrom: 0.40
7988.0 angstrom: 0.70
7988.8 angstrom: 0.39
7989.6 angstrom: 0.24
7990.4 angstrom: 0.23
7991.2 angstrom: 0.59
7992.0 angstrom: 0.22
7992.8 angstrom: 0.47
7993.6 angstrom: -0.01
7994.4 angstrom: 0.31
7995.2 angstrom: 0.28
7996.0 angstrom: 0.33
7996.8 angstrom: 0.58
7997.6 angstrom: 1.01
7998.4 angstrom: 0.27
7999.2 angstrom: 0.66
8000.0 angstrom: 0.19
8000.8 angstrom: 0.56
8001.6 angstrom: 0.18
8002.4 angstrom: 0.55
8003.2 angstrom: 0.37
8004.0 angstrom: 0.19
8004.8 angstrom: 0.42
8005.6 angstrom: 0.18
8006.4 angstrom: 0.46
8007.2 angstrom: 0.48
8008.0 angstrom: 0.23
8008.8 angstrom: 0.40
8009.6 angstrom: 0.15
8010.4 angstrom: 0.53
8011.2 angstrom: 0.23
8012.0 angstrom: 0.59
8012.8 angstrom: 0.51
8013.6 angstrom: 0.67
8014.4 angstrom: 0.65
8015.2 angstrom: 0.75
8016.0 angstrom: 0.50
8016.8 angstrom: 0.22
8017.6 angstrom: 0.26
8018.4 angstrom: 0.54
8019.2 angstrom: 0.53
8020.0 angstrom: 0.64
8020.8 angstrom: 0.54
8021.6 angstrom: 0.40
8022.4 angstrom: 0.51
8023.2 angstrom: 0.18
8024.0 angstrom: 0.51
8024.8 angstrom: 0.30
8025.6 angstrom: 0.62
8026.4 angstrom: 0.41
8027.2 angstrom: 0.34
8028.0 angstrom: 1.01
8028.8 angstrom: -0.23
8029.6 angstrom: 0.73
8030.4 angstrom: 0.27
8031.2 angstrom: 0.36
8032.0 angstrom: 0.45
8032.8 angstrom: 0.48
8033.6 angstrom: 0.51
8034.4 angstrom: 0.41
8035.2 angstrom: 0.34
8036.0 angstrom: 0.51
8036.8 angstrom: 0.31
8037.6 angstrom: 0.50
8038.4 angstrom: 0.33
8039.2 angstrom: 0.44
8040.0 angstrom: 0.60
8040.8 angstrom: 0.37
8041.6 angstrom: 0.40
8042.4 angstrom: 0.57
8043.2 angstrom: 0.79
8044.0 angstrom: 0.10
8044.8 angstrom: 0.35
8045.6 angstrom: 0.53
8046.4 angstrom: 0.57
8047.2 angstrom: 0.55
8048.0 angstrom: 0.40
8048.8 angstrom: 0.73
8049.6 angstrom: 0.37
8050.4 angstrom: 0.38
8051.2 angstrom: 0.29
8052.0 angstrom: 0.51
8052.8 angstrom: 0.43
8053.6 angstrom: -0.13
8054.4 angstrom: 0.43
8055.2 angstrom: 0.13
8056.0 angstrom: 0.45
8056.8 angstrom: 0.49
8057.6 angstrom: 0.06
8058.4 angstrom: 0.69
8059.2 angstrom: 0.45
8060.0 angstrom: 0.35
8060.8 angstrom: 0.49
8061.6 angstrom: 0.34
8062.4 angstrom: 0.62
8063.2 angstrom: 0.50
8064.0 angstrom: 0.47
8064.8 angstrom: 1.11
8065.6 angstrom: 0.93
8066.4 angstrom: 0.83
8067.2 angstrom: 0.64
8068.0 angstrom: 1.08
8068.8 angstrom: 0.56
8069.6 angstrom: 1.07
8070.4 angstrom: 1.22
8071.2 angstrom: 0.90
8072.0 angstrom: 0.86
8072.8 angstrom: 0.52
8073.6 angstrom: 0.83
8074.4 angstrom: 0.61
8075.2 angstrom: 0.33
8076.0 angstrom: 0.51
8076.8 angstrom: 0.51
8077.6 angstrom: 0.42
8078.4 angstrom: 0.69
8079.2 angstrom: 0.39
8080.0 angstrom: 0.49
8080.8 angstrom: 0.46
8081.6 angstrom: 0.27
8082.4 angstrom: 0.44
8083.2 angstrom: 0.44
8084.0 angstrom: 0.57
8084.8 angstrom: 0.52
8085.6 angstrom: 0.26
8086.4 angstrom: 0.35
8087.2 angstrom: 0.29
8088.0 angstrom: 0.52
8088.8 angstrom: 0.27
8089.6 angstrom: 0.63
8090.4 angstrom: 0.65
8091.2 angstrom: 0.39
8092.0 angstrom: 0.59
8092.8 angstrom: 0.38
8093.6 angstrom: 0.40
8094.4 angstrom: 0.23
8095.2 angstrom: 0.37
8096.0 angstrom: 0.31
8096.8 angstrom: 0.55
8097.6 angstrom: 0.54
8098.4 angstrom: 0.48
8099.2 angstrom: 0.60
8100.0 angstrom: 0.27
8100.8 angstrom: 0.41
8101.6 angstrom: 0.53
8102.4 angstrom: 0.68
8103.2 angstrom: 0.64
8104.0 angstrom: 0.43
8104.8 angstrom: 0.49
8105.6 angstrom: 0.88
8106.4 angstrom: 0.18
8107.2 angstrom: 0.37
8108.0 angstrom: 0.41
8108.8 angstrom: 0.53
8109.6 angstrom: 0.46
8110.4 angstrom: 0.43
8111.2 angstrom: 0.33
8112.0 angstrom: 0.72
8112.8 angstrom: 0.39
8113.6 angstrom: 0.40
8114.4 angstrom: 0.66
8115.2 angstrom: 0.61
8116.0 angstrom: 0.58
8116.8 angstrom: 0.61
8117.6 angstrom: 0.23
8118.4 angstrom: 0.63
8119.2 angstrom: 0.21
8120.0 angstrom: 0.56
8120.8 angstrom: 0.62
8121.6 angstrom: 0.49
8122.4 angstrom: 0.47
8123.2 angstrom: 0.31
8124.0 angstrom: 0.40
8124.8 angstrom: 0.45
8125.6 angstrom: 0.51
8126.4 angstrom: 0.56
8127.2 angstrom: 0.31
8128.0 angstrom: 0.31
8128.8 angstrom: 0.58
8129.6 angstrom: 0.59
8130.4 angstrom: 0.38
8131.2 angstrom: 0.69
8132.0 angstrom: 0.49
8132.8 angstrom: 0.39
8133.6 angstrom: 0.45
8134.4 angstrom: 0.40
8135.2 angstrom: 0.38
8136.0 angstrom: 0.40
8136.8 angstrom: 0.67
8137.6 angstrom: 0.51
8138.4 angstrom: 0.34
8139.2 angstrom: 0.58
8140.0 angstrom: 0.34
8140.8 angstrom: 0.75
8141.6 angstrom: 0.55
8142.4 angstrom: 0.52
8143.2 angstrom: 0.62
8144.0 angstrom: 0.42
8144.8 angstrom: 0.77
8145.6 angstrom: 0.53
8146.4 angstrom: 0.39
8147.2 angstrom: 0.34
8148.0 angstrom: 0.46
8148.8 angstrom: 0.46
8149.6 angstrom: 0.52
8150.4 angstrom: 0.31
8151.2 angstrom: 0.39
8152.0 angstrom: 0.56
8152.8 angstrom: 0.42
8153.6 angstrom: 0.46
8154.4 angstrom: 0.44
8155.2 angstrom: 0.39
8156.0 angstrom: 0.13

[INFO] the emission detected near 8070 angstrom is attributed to H-gamma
